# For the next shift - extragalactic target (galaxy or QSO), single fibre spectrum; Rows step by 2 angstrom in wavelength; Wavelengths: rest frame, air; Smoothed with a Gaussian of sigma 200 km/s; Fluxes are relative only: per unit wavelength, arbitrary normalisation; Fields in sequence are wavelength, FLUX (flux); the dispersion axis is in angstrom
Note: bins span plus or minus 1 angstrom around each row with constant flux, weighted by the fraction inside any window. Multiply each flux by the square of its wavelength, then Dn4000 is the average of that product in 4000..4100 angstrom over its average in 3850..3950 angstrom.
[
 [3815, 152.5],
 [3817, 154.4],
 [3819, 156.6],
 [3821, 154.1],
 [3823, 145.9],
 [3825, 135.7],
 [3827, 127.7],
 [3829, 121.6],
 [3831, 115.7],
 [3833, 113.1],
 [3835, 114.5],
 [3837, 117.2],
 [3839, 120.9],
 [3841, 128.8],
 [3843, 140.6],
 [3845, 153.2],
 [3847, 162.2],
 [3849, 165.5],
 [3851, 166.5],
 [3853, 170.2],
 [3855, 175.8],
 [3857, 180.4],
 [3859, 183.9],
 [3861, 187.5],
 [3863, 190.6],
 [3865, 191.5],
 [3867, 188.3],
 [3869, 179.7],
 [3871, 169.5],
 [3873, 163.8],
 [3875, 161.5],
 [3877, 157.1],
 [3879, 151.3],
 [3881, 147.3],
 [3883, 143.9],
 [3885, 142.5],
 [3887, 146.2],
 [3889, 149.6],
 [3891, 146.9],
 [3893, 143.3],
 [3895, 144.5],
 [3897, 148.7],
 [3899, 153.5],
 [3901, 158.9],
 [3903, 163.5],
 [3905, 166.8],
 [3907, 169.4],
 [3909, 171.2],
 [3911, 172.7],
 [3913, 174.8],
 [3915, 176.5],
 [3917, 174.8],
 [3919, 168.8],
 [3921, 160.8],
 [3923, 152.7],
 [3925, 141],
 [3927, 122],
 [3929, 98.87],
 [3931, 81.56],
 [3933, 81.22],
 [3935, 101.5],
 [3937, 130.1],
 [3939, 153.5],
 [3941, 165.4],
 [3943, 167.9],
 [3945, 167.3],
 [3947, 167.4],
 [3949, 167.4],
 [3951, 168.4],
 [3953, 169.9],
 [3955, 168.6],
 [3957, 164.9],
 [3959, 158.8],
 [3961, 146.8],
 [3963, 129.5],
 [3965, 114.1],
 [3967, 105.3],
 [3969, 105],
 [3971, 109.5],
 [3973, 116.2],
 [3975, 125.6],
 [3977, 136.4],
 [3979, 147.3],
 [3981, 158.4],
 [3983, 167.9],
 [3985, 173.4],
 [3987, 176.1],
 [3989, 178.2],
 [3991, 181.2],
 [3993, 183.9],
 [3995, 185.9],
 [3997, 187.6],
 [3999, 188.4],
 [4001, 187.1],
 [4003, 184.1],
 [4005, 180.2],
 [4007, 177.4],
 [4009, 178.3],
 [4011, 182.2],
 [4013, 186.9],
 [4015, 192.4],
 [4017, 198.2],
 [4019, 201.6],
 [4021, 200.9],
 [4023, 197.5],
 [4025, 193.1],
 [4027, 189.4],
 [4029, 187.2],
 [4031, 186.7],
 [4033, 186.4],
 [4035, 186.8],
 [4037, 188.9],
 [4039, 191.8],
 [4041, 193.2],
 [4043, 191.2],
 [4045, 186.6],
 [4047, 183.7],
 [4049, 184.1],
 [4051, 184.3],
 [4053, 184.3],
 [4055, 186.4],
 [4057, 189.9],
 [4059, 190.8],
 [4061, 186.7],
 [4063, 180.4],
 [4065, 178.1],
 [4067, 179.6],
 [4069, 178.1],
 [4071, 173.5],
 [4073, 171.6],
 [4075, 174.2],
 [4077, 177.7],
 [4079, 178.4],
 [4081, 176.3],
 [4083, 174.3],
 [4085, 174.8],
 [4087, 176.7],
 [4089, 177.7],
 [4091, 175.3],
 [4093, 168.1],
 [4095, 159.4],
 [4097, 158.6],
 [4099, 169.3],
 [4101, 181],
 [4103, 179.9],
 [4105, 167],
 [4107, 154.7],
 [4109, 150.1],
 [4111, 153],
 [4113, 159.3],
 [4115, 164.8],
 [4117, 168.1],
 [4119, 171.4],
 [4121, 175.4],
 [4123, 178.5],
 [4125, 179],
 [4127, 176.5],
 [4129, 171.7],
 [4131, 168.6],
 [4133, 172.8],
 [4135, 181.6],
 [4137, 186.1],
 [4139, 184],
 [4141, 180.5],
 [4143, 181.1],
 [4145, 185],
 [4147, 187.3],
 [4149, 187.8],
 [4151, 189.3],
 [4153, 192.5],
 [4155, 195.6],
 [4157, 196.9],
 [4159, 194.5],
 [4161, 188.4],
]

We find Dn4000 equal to 1.3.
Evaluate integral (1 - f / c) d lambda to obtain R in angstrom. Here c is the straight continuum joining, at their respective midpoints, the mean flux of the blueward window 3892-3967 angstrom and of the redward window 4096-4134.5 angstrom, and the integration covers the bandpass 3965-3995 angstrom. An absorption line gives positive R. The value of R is 1.45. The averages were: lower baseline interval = 150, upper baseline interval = 169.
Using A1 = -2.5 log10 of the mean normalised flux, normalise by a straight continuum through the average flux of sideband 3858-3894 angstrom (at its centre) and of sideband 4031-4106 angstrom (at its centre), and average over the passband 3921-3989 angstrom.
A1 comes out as 0.20 mag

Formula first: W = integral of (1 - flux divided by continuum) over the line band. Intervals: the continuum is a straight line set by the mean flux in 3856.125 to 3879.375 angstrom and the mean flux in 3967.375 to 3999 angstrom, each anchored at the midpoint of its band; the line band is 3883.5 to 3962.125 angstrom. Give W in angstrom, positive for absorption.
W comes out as 6.98 angstrom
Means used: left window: 176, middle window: 151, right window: 156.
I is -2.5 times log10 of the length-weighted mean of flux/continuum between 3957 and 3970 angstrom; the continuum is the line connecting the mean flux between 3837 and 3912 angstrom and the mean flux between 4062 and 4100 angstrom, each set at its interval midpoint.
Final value 0.27 mag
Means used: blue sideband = 160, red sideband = 174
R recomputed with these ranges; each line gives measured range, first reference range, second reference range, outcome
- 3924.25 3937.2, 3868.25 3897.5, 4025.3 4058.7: 4.5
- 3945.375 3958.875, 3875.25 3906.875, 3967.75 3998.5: -1.1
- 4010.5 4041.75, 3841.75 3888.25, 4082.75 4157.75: -3.6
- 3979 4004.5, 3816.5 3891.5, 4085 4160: -2.1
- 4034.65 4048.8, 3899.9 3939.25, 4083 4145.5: -2.3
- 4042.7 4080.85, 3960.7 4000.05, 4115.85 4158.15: -3.5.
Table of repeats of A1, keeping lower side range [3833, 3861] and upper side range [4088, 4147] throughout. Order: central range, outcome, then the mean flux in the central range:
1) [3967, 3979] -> 0.323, 120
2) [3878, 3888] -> 0.062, 146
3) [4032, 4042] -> -0.143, 189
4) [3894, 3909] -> -0.018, 159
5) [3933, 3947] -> 0.105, 144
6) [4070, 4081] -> -0.040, 175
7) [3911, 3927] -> -0.032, 162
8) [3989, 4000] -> -0.136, 185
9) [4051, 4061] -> -0.122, 187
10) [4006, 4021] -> -0.152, 189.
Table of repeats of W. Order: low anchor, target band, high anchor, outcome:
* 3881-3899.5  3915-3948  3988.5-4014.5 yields 4.0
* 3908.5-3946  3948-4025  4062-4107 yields -4.7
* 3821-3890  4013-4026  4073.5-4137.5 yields -2.5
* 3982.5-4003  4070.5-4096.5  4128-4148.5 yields 1.0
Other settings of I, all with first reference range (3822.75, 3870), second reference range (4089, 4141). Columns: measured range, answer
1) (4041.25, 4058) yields -0.13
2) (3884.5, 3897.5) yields 0.07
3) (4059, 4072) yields -0.08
